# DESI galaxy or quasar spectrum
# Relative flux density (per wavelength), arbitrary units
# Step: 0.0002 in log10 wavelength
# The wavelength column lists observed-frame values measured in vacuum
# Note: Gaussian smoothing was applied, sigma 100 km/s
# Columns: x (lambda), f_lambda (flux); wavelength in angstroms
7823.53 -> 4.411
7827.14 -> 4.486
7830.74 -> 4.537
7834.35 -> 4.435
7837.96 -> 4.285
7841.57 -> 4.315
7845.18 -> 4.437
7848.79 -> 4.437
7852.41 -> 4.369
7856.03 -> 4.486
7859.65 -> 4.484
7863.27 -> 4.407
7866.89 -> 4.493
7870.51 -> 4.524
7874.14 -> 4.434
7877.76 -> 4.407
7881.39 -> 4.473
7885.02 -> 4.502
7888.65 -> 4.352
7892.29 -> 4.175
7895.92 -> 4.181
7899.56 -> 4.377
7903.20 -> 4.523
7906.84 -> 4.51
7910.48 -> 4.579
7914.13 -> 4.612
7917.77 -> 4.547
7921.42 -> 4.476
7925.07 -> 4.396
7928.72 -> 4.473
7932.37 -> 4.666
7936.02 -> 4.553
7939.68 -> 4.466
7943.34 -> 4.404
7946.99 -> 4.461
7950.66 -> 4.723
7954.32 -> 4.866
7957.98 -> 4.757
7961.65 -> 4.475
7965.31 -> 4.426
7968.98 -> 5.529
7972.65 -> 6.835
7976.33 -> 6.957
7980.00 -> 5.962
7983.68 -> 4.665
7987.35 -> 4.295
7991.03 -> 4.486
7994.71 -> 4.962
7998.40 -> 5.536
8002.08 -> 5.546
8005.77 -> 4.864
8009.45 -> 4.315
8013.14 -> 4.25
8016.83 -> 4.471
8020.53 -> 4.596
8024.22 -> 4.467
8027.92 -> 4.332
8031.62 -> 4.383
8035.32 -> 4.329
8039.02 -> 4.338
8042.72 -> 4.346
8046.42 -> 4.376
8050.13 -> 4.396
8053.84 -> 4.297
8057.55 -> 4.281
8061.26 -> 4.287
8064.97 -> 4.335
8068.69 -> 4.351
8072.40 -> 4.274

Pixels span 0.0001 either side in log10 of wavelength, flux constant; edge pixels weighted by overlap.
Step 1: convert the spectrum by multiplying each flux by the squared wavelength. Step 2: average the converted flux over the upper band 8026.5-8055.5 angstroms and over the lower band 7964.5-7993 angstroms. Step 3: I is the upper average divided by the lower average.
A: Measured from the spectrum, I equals 0.81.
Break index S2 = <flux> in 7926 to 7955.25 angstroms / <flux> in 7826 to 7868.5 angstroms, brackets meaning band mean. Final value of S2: 1.0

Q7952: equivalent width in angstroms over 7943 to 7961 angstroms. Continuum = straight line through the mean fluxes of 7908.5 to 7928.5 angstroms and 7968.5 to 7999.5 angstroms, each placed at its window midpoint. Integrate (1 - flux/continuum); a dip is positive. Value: 1.26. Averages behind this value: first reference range 4.52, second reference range 5.46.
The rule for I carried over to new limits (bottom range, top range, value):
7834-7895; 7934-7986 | 1.18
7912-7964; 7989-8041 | 1.03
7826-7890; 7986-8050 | 1.07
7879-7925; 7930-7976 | 1.12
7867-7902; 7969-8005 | 1.28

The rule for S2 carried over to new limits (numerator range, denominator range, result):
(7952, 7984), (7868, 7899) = 1.23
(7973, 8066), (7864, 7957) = 1.05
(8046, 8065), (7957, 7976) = 0.81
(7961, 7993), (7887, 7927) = 1.20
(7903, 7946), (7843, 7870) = 1.02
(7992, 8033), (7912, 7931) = 1.04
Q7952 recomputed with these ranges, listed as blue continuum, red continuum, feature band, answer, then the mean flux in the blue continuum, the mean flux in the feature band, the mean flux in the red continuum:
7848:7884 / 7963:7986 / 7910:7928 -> 1.90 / 4.45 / 4.51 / 5.67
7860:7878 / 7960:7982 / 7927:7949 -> 3.29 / 4.46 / 4.51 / 5.7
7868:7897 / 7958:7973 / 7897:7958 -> 2.94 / 4.39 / 4.54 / 5.1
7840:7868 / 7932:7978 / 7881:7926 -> 2.63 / 4.43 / 4.44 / 5.01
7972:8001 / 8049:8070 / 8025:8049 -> 1.53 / 5.41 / 4.36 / 4.32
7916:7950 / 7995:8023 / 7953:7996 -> -4.88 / 4.5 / 5.19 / 4.8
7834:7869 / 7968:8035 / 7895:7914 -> 0.66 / 4.42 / 4.46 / 5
